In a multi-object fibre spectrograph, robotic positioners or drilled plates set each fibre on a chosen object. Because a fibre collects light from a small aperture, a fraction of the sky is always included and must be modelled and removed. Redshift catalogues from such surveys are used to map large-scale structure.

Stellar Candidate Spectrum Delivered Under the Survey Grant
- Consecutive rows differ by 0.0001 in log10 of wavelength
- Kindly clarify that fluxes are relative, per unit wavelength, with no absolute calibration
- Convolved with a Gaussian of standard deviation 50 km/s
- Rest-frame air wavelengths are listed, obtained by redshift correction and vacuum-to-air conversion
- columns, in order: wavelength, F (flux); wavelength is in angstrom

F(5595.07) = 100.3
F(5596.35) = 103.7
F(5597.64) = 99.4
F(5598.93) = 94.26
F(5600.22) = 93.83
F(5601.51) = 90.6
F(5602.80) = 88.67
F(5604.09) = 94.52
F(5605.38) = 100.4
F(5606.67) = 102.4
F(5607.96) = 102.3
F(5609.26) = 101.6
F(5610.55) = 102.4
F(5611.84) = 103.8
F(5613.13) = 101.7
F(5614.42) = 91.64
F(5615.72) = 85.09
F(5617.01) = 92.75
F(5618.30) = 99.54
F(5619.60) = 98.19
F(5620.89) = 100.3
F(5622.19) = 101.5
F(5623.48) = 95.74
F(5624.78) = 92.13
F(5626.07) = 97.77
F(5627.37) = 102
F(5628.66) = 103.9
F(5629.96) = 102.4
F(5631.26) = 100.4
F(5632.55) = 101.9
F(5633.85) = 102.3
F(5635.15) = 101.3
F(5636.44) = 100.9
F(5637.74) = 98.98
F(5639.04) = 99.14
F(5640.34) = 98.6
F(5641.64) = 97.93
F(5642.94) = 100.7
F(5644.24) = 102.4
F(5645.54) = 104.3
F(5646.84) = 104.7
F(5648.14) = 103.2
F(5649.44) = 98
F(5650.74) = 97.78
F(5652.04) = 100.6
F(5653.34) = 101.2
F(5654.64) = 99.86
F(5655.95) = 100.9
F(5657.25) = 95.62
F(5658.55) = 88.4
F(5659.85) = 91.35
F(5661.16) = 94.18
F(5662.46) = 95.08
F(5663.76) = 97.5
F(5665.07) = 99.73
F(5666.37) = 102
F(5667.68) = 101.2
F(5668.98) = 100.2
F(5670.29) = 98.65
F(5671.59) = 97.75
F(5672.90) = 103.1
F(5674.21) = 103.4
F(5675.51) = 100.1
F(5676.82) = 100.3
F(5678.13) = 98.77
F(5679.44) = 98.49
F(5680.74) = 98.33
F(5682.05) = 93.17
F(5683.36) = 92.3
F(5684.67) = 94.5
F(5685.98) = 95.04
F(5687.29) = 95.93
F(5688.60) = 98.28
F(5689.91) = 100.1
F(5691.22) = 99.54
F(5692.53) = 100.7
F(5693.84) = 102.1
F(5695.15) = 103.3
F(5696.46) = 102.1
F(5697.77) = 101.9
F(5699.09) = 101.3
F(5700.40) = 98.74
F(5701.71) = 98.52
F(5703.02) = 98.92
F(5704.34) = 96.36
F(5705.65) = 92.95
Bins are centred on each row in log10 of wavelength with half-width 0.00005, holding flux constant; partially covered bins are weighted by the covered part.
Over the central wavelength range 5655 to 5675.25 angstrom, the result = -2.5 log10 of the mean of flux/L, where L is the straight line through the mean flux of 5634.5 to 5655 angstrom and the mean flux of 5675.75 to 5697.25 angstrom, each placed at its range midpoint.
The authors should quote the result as 0.02 mag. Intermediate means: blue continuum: 101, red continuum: 98.4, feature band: 98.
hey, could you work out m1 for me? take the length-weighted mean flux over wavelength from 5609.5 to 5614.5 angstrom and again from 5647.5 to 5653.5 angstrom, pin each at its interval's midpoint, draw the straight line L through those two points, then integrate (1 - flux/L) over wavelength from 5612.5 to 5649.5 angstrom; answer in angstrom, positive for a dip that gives 0.5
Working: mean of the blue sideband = 101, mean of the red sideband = 100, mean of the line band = 99.3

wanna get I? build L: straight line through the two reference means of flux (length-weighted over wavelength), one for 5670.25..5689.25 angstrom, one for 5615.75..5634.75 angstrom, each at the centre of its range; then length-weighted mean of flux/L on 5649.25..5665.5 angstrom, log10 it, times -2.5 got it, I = 0.02 mag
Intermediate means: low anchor 98.9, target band 96.9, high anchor 97.8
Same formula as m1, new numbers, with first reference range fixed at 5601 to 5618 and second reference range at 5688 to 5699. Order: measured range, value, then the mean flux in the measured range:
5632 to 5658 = -0.5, 100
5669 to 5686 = 0.3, 98.2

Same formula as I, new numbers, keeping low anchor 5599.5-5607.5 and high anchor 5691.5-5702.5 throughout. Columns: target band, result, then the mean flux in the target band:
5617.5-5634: -0.03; 99.7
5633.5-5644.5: -0.03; 100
